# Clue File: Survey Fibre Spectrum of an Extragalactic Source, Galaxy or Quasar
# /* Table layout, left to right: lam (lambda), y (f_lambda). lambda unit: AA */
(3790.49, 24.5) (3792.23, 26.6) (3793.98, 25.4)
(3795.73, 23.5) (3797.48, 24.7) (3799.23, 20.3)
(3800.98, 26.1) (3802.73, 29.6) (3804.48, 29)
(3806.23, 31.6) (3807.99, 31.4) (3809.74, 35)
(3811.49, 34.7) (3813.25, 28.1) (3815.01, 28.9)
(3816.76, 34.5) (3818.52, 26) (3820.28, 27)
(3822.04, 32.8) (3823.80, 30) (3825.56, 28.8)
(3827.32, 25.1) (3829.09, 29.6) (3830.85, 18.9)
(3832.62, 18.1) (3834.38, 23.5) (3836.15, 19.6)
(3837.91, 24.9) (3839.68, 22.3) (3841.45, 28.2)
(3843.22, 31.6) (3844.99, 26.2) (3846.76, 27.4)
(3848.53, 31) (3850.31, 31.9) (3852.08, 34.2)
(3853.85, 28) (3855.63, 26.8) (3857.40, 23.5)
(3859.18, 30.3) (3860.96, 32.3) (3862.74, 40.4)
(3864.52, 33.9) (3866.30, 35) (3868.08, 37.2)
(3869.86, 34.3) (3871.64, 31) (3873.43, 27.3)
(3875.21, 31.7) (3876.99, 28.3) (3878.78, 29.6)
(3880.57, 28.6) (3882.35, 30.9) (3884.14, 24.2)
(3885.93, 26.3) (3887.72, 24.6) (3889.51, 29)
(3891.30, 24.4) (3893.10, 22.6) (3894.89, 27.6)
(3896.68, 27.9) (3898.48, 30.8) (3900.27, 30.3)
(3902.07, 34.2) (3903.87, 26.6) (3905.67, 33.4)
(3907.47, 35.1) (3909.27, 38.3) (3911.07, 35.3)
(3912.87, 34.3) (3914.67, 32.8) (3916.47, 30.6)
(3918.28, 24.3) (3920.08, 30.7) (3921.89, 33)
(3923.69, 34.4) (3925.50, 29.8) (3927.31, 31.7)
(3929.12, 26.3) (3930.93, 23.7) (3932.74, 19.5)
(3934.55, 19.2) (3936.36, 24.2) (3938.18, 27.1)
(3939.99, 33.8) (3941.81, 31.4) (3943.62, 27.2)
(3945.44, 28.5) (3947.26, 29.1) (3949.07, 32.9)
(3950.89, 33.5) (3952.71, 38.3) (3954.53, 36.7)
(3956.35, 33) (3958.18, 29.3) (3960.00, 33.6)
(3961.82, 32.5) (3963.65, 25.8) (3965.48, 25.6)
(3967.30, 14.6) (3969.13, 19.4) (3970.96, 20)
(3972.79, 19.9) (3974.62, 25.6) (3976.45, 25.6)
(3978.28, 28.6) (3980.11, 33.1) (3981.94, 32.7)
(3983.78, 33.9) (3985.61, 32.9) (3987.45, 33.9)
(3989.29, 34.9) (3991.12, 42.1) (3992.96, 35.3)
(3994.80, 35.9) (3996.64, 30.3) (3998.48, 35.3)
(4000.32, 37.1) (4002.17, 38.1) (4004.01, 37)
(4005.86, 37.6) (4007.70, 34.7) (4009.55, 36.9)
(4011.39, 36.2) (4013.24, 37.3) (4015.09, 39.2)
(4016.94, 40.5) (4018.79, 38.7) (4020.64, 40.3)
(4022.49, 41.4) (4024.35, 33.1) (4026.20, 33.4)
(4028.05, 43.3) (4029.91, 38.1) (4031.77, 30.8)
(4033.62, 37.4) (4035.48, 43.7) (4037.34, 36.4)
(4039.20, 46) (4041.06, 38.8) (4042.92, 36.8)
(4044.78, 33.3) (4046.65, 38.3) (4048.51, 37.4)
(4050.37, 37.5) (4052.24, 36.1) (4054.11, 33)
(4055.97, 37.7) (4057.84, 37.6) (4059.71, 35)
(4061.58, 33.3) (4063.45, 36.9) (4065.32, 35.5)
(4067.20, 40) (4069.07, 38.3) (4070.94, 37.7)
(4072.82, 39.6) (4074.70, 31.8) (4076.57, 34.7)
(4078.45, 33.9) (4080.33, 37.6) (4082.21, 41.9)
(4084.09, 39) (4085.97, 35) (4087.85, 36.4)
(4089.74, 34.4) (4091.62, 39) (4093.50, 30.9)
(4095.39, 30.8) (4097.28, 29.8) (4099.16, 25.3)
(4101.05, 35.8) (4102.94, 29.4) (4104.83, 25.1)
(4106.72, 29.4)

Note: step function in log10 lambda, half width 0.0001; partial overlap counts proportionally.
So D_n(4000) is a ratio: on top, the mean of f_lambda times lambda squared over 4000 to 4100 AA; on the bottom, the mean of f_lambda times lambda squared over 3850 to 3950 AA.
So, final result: 1.33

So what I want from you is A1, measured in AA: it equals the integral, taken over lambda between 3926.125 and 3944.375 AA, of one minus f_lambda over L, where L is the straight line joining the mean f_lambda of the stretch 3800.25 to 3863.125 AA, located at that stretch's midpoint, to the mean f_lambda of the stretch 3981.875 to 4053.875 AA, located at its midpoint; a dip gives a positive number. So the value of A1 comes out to 3.71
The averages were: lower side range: 28.4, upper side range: 37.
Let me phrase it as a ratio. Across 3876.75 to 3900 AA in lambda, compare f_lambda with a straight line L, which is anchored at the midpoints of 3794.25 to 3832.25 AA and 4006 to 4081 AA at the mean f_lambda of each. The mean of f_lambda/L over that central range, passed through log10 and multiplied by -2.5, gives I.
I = 0.14 mag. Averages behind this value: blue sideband 28.2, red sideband 37.2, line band 27.3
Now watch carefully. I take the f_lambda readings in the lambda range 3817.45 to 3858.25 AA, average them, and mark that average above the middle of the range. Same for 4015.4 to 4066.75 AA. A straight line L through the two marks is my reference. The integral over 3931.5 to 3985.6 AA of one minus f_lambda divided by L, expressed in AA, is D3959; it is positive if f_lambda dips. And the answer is 8.1 AA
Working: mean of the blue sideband 26.8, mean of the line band 28.1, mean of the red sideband 37.5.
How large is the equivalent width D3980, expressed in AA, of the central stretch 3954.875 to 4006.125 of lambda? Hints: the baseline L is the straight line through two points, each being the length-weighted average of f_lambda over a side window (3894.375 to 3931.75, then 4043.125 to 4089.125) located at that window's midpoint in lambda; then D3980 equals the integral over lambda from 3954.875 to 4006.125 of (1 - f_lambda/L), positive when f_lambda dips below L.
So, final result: 4.12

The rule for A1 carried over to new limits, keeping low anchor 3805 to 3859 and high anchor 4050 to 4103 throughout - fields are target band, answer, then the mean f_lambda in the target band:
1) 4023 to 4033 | -0.6 AA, 36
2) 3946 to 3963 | -0.7 AA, 33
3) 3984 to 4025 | -4.3 AA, 36.7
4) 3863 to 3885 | -1.5 AA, 31.3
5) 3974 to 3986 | 0.8 AA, 30.4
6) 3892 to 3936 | 1.3 AA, 29.6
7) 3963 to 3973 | 3.5 AA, 20.8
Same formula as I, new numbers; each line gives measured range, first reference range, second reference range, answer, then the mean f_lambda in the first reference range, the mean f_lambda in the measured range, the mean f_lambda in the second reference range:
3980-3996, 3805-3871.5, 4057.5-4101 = -0.06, 29.3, 35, 35.4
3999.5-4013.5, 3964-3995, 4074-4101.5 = -0.21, 28.9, 36.8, 34.4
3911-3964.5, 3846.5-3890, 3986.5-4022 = 0.13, 30.4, 30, 37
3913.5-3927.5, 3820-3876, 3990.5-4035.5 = 0.05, 28.9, 30.9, 37.2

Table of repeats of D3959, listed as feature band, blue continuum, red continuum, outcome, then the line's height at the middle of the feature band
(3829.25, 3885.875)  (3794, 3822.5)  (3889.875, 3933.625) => 1.2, 29.3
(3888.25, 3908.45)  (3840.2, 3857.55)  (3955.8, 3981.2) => -1.0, 27.8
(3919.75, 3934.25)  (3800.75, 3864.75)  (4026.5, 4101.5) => 1.6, 31.8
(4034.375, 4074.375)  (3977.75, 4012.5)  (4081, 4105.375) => -3.9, 34.1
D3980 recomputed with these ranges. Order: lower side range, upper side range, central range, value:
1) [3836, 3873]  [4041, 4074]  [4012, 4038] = -1.8 AA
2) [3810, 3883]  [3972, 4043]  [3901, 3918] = -0.7 AA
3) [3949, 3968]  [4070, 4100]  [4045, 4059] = -1.2 AA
